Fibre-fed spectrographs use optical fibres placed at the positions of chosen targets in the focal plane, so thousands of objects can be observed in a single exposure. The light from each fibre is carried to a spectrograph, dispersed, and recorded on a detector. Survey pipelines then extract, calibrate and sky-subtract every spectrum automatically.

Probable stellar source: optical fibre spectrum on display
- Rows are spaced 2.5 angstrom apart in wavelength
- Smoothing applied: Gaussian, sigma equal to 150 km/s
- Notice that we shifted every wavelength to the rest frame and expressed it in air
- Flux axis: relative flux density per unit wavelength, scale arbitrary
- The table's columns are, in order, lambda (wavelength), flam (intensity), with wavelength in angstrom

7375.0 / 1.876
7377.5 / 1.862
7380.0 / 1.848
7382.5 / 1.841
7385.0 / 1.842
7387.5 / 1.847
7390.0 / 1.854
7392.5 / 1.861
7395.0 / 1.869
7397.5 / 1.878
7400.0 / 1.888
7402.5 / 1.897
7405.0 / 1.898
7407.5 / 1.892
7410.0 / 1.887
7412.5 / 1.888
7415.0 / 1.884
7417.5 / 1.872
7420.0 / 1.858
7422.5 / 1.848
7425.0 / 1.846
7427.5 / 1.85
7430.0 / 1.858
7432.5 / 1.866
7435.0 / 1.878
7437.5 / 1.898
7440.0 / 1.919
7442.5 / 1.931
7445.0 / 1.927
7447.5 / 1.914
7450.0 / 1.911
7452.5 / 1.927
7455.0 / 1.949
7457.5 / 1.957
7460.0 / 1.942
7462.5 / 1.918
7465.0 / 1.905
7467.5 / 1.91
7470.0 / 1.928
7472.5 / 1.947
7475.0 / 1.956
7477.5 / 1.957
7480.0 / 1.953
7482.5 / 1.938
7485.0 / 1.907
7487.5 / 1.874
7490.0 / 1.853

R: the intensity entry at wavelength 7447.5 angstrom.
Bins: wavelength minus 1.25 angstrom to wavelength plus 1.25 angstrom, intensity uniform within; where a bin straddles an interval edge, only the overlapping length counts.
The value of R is 1.914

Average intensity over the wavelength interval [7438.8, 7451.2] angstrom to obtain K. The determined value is 1.92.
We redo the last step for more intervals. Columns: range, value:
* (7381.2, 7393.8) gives 1.85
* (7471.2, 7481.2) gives 1.95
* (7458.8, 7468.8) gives 1.92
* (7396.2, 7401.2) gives 1.88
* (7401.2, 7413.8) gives 1.89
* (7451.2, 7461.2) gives 1.94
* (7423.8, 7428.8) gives 1.85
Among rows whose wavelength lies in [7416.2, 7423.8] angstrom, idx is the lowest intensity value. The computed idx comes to 1.848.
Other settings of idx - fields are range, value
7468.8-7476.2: 1.928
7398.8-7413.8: 1.887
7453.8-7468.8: 1.905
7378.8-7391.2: 1.841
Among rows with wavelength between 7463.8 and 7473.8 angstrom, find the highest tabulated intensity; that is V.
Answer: 1.947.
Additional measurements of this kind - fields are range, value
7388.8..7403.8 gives 1.897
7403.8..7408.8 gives 1.898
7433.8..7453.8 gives 1.931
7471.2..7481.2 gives 1.957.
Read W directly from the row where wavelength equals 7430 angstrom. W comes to 1.858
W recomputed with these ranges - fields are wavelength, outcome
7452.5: 1.927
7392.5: 1.861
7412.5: 1.888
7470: 1.928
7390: 1.854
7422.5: 1.848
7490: 1.853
